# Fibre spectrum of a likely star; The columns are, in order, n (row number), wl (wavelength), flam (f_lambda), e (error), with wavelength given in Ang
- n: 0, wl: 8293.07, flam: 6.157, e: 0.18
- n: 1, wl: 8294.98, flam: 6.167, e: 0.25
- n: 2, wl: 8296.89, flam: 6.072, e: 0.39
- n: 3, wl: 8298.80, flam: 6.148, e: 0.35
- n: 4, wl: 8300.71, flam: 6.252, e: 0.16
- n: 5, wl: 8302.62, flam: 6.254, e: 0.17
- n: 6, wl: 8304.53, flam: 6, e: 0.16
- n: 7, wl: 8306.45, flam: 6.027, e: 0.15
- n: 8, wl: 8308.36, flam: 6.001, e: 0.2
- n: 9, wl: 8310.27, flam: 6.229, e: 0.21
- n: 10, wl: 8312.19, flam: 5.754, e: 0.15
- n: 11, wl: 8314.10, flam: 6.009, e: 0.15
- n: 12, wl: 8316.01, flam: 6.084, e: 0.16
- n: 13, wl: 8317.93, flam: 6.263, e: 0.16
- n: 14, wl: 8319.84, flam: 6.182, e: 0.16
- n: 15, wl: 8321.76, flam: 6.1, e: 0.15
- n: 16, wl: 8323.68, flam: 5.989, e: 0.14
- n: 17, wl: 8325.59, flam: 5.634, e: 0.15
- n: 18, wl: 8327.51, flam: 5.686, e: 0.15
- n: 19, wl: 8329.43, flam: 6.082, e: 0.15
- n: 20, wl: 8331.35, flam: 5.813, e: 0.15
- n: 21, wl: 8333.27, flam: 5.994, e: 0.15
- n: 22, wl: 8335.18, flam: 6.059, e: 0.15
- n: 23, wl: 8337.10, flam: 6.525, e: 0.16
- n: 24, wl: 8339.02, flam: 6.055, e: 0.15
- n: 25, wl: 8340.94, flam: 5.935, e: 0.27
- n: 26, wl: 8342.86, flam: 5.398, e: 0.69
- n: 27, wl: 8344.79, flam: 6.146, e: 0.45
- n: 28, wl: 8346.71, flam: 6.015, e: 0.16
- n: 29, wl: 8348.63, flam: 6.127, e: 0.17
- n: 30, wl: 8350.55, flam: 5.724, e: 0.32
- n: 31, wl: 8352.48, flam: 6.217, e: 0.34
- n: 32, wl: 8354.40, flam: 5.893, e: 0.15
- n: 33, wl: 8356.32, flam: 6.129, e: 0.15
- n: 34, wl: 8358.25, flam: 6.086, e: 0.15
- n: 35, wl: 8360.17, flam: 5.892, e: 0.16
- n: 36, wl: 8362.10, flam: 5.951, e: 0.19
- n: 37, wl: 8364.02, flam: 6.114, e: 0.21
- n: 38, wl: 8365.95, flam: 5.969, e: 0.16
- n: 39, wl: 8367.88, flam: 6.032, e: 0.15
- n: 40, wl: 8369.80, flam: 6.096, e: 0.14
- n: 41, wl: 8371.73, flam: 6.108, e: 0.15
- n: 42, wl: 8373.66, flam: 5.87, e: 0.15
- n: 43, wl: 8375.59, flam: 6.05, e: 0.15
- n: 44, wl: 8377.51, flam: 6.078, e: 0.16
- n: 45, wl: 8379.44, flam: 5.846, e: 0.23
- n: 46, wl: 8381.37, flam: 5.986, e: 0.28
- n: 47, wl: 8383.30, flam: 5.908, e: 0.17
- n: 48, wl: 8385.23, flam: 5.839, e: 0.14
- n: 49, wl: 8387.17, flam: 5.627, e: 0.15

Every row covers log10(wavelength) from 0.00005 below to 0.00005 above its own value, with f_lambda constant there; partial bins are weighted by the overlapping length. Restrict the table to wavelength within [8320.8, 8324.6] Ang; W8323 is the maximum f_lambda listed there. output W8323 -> 6.1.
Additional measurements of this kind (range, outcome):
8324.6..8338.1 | 6.525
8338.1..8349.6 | 6.146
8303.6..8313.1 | 6.229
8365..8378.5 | 6.108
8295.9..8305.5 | 6.254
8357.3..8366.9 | 6.114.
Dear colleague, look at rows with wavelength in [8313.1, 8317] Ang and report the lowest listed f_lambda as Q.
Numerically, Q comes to 6.009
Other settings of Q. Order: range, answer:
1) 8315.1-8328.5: 5.634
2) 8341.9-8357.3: 5.398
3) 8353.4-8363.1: 5.892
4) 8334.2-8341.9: 5.935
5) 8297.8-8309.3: 6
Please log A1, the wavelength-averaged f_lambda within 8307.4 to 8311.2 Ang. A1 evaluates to 6.12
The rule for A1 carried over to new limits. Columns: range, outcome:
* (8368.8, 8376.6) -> 6.04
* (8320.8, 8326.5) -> 5.91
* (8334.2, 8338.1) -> 6.3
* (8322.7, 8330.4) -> 5.85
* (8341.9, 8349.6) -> 5.92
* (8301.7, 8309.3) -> 6.07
